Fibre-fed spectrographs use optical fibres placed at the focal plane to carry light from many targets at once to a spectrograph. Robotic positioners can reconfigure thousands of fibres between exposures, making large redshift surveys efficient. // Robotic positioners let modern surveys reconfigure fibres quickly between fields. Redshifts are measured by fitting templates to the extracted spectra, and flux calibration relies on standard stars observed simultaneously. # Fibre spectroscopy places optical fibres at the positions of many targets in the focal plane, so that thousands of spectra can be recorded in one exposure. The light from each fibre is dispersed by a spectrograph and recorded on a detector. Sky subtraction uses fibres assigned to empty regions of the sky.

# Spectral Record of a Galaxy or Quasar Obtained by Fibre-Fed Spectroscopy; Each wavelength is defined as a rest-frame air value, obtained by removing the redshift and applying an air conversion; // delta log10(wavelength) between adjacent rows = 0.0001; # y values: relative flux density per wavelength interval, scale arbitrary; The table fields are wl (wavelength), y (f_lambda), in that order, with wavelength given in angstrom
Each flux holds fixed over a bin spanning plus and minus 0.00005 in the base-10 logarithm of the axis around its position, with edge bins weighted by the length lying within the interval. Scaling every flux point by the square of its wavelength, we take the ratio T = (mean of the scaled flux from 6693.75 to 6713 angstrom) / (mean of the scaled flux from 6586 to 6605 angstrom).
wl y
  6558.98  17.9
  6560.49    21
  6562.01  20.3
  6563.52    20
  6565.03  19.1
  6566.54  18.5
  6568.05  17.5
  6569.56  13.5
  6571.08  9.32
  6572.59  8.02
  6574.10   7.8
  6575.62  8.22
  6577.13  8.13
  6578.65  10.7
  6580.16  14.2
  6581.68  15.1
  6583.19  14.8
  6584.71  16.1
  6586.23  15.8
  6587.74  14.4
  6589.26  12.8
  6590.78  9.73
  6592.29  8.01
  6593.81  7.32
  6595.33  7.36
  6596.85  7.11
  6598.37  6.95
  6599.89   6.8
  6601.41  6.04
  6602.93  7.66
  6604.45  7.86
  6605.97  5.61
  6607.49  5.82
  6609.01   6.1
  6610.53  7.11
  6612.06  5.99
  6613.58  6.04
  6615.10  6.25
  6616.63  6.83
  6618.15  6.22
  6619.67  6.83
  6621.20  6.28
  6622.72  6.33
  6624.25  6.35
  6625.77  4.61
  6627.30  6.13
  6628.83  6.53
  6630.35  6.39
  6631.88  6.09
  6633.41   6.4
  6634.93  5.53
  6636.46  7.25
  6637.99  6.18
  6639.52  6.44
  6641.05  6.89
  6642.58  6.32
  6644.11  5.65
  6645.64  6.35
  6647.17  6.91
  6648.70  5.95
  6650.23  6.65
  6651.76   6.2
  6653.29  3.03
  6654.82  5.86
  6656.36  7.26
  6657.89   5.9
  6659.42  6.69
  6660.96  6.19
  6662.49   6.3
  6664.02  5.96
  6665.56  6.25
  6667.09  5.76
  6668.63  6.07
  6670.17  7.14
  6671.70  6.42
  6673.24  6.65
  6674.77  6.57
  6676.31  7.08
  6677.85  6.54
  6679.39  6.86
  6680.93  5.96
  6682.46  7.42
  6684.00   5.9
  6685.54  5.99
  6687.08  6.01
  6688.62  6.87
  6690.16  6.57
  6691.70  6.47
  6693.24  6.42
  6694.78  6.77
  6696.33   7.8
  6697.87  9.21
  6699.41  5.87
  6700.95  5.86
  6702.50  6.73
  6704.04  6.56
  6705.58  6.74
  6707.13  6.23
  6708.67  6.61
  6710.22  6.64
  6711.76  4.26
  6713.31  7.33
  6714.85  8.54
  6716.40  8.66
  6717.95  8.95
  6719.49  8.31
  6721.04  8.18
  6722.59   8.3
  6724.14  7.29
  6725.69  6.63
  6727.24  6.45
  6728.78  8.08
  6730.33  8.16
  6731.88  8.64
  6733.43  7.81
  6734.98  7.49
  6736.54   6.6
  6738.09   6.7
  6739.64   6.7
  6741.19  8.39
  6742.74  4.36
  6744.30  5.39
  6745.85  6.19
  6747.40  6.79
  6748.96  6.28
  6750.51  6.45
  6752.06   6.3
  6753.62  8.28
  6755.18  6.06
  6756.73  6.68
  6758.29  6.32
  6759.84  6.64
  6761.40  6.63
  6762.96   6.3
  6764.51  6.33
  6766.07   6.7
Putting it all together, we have 0.77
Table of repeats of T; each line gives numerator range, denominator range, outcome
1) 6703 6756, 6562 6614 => 0.70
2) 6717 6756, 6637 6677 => 1.17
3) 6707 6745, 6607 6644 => 1.19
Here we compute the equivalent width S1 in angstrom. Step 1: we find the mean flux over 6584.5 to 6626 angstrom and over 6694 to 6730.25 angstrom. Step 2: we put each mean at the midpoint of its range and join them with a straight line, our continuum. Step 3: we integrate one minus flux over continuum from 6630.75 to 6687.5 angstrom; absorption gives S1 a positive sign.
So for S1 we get 9.24 angstrom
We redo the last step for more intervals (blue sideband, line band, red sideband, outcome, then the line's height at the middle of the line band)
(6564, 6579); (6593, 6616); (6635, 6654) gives 6.8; 9.49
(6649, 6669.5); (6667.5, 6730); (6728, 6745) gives -3.2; 6.58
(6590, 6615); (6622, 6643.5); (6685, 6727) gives 2.3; 6.98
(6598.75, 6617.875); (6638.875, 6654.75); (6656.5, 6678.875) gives 1.1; 6.45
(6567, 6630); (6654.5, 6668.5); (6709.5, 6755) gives 3.1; 8.03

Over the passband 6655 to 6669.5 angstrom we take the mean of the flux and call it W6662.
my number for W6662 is 6.25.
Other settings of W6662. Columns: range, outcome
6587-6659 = 6.77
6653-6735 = 6.84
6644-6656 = 5.88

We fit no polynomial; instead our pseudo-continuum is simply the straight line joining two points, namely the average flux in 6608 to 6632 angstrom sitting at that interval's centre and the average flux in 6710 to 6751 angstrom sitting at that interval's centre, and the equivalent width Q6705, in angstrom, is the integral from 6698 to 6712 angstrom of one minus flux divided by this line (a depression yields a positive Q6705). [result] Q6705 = 1.2 angstrom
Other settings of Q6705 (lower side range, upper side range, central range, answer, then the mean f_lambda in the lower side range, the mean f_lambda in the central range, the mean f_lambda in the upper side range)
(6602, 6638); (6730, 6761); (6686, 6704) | -0.4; 6.35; 6.76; 6.79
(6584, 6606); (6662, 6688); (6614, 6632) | 4.6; 9.41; 6.24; 6.41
